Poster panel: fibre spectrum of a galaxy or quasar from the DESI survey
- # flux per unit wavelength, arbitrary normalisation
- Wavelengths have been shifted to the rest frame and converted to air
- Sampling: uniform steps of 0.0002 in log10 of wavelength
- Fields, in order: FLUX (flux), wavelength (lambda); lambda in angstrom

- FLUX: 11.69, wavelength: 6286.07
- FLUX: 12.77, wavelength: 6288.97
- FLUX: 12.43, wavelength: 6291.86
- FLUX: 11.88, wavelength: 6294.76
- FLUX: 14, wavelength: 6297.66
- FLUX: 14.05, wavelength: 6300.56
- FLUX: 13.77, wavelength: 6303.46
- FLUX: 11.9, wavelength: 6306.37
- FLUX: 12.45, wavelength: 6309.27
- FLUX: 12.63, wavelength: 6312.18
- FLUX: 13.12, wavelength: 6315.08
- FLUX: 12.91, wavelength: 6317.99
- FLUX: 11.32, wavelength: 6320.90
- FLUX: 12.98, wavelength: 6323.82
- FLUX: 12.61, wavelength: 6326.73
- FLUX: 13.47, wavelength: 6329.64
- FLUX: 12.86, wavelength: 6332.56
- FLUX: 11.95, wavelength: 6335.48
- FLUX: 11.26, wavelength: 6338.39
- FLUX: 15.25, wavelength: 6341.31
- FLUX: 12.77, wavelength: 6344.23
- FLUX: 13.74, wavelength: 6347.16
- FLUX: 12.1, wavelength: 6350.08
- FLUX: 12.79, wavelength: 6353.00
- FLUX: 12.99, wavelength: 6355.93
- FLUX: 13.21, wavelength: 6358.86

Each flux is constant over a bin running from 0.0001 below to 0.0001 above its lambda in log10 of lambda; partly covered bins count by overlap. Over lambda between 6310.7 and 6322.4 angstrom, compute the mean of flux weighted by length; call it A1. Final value 12.5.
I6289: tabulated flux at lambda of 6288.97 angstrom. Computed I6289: 12.77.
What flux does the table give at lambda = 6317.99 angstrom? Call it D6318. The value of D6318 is 12.91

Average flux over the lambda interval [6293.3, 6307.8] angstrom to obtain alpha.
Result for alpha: 13.1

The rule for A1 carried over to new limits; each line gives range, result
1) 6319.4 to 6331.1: 12.6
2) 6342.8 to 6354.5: 12.8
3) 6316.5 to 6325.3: 12.4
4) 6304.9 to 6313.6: 12.3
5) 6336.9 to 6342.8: 13.3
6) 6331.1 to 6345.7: 12.8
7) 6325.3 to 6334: 13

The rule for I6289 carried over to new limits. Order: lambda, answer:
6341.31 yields 15.25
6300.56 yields 14.05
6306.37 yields 11.9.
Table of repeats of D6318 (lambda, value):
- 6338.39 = 11.26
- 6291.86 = 12.43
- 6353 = 12.79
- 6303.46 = 13.77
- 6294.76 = 11.88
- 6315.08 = 13.12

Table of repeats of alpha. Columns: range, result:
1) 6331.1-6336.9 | 12.4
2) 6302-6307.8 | 12.8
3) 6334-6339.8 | 11.6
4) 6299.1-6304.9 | 13.9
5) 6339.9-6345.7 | 14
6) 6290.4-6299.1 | 12.8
